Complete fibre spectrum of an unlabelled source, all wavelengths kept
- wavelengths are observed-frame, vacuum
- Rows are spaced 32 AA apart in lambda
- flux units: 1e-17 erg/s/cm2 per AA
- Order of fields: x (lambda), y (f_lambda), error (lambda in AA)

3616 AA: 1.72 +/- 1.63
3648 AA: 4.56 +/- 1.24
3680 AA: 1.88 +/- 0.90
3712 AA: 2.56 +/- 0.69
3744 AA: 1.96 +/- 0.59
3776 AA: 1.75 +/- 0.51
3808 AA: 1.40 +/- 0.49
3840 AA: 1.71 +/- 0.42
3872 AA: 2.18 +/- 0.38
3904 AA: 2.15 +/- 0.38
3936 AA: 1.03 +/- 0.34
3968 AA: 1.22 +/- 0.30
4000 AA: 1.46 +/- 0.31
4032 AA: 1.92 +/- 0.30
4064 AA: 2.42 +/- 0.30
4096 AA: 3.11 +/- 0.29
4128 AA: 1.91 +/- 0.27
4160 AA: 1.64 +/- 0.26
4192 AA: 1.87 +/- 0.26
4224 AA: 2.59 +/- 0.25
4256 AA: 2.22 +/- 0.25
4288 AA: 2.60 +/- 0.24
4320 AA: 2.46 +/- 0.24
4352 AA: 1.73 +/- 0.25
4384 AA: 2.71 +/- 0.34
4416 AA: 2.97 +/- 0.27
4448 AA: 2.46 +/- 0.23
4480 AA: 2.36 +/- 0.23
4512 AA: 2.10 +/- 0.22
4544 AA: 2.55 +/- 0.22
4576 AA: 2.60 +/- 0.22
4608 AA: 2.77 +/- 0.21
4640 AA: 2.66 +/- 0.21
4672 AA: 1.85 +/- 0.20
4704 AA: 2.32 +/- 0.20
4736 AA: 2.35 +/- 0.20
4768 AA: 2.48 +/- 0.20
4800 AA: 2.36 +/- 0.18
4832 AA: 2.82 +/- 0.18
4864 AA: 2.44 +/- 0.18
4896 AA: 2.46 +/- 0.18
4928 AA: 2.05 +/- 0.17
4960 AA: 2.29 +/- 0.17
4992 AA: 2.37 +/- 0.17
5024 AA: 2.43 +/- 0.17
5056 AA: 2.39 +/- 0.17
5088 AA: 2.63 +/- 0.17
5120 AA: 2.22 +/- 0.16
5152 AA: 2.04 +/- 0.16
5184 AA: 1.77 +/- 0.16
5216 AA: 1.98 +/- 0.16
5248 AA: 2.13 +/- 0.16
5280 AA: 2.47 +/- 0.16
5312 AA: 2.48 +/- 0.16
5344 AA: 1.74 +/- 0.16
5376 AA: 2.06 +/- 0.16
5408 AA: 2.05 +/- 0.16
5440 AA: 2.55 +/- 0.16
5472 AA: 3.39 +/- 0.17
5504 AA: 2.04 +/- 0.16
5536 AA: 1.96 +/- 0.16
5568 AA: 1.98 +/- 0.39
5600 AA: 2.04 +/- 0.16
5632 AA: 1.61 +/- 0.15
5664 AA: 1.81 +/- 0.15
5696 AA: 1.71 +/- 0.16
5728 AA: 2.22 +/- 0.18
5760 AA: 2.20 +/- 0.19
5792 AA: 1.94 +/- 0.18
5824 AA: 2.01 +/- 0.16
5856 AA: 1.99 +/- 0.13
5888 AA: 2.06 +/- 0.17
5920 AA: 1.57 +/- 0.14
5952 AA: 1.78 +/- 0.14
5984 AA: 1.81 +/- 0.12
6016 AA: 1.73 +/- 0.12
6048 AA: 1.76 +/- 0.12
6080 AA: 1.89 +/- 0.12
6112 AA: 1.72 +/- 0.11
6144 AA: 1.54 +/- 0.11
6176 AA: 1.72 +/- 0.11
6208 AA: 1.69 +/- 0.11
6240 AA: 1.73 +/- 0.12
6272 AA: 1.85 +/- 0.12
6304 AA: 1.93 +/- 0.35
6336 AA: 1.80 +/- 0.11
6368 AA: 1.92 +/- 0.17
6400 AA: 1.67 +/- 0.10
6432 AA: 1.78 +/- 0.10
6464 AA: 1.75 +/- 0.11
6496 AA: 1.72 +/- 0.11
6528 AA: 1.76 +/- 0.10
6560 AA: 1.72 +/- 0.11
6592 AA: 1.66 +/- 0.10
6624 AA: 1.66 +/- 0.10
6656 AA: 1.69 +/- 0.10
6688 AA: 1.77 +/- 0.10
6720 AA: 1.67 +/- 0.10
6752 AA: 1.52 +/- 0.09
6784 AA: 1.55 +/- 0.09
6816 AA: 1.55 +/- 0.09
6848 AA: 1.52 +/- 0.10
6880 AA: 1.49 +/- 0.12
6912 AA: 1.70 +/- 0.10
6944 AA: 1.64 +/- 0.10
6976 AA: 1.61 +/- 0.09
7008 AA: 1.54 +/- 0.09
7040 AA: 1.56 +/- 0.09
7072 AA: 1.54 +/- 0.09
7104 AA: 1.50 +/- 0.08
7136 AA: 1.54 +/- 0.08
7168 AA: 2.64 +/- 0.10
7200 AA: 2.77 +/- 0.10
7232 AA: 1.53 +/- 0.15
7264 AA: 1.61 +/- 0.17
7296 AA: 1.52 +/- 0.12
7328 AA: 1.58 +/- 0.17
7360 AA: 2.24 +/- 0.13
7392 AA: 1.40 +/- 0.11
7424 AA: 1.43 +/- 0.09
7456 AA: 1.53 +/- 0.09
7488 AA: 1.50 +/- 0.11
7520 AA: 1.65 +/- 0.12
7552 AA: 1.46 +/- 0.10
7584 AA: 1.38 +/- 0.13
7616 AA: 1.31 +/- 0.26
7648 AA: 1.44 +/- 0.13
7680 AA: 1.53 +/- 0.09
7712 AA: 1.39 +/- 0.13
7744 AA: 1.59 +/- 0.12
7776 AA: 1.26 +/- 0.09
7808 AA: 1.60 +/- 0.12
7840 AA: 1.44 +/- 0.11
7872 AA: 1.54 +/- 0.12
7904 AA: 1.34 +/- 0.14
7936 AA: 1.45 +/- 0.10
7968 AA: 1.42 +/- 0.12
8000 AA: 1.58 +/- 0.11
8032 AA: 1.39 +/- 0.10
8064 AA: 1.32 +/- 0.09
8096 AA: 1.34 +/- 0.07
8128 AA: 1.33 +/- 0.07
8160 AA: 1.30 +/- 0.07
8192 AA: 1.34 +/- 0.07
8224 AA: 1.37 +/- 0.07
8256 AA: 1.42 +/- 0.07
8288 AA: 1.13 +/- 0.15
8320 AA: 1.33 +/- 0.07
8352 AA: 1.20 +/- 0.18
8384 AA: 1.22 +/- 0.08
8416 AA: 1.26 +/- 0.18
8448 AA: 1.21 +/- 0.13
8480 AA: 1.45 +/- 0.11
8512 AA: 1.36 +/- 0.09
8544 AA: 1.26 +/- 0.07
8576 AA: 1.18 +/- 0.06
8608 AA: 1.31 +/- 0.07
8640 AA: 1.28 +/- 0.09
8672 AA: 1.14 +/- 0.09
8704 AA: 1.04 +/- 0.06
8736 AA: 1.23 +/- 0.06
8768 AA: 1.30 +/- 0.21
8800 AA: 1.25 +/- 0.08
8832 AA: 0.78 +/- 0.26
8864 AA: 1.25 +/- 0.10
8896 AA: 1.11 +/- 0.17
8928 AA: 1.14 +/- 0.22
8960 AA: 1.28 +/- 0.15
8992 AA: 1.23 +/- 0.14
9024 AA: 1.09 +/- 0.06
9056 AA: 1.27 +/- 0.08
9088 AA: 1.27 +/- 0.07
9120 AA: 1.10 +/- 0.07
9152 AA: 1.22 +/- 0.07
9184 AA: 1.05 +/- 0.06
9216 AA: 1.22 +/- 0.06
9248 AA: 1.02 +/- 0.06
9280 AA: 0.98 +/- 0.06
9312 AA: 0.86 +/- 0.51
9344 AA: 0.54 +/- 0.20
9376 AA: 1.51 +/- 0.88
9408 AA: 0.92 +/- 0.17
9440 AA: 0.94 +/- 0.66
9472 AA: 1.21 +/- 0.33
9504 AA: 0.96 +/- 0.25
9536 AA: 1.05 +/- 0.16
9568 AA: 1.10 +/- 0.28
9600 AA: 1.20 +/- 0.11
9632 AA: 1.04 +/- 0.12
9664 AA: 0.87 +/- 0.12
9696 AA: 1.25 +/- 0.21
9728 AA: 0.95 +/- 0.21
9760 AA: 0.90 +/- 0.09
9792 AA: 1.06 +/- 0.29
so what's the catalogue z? 0.09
